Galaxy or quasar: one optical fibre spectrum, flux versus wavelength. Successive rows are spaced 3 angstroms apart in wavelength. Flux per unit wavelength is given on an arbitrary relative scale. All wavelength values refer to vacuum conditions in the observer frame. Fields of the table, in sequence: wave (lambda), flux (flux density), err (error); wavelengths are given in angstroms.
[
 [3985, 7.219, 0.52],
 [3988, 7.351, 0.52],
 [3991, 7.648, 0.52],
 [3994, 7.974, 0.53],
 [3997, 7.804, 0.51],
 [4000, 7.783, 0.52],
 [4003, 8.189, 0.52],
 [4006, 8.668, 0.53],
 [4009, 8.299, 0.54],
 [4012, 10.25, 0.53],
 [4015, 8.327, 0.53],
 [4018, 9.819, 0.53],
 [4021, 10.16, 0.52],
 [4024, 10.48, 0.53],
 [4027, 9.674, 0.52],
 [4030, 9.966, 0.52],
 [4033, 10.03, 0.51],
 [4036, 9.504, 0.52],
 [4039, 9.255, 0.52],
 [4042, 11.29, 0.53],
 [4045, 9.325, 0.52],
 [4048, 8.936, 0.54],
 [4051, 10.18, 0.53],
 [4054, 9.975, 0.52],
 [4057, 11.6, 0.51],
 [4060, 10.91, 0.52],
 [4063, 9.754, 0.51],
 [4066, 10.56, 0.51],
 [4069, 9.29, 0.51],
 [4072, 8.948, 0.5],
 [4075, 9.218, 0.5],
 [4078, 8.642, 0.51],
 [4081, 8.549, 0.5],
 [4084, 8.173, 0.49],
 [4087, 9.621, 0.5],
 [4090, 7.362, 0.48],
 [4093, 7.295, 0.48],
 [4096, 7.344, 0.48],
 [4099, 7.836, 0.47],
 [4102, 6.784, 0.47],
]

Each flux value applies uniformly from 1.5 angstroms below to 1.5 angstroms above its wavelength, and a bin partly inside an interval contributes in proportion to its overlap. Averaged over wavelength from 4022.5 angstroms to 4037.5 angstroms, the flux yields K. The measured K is 9.93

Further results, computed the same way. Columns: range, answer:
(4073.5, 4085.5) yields 8.65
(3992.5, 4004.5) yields 7.94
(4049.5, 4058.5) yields 10.6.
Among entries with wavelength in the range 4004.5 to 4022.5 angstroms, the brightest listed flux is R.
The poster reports 10.25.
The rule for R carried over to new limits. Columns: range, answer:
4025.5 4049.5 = 11.29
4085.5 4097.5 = 9.621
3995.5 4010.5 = 8.668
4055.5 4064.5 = 11.6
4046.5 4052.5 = 10.18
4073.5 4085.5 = 9.218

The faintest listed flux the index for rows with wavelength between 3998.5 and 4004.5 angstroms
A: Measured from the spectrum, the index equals 7.783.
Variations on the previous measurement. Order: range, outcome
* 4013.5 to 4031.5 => 8.327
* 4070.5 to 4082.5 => 8.549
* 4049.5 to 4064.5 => 9.754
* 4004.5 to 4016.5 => 8.299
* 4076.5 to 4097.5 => 7.295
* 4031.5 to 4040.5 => 9.255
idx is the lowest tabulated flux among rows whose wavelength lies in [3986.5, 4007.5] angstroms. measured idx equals 7.351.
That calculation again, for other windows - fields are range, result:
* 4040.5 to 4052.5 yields 8.936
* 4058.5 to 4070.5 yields 9.29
